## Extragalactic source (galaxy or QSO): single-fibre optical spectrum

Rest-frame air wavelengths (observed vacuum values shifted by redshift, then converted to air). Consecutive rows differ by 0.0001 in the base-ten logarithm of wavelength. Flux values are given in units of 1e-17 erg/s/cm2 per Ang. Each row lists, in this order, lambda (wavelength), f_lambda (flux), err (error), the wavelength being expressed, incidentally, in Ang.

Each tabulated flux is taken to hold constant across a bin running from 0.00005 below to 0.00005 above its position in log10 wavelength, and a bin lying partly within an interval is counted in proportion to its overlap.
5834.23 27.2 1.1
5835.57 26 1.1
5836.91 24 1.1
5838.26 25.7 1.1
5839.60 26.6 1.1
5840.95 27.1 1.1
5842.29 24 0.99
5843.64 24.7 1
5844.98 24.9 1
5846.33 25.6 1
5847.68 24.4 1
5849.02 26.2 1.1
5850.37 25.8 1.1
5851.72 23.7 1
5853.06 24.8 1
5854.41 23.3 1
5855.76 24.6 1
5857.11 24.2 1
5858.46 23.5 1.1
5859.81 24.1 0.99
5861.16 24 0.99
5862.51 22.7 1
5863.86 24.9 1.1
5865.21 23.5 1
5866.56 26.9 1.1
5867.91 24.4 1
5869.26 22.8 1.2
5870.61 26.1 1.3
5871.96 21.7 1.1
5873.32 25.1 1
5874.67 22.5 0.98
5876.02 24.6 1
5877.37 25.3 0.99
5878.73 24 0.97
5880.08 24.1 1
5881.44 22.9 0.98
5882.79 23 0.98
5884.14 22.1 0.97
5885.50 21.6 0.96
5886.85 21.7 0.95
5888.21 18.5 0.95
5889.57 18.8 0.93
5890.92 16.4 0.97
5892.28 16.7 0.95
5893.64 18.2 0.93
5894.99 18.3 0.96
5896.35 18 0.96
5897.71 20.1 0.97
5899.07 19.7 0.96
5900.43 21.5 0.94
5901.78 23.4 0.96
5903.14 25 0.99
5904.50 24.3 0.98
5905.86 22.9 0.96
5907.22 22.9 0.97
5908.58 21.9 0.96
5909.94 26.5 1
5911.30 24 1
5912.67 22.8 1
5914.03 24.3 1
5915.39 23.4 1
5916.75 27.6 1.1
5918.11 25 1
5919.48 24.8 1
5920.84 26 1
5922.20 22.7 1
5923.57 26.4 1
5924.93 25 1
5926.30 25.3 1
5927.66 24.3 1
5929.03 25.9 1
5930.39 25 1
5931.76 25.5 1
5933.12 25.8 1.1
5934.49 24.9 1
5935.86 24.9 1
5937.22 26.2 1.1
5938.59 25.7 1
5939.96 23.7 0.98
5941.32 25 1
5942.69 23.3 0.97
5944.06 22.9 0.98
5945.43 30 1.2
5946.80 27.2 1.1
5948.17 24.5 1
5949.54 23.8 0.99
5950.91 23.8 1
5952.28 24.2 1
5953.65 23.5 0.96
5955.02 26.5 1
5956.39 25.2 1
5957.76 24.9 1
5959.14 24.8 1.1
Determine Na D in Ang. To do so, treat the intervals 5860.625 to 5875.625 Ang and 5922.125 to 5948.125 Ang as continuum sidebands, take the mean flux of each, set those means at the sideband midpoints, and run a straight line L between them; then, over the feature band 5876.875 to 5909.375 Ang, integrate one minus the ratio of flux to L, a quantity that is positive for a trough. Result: 4.27 Ang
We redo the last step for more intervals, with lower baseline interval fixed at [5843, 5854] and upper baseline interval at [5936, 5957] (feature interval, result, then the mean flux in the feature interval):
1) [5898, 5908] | 0.9 Ang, 22.7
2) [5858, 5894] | 3.4 Ang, 22.6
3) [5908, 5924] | 0.3 Ang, 24.6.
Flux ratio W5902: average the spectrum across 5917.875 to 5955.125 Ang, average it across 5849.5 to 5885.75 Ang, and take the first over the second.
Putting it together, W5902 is 1.0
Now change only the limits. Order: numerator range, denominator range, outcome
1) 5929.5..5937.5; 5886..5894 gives 1.38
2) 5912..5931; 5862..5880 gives 1.03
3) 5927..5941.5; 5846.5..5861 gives 1.03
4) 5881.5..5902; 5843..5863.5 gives 0.81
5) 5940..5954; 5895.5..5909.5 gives 1.13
